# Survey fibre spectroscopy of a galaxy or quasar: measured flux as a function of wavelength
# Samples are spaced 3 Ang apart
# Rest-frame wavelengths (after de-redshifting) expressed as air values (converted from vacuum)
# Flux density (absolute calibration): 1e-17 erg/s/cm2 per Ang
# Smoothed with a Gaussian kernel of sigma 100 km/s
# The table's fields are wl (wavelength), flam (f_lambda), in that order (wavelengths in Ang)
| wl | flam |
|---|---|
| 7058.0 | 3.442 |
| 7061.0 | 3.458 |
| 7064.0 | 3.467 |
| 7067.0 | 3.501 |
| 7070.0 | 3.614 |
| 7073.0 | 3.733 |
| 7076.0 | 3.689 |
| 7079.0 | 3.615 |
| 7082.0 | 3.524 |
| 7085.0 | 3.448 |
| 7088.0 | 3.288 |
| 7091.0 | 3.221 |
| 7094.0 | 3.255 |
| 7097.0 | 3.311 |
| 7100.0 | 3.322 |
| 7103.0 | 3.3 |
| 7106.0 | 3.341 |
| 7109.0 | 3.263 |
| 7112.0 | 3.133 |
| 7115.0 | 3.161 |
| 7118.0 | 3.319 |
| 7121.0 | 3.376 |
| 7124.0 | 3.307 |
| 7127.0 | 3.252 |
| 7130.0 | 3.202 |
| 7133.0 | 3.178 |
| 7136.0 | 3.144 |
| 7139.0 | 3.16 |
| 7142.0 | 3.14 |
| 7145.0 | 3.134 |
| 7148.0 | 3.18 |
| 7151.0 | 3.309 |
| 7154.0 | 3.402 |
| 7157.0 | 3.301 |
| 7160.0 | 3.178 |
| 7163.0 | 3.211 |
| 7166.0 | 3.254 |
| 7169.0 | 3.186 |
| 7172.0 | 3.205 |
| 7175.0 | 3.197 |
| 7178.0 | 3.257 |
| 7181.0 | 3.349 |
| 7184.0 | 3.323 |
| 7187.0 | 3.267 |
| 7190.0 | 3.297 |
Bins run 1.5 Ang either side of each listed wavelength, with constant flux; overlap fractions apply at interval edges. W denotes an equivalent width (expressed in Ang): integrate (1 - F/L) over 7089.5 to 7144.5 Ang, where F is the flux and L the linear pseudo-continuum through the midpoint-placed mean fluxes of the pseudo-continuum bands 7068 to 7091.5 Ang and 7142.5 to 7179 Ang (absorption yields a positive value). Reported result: 2.43 Ang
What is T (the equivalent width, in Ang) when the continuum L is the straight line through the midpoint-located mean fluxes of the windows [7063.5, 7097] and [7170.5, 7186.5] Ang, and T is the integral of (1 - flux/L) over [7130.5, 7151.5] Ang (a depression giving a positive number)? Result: 1.1 Ang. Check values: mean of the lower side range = 3.48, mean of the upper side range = 3.27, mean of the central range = 3.17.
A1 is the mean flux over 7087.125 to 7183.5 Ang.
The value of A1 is 3.25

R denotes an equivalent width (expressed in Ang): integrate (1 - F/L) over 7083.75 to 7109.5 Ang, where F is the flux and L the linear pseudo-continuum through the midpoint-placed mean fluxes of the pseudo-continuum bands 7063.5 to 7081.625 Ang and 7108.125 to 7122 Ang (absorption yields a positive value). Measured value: 0.7 Ang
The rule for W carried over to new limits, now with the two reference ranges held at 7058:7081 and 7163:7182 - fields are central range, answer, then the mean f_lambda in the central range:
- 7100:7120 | 1.04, 3.26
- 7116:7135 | 0.69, 3.27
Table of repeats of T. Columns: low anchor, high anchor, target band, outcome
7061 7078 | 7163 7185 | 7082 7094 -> 0.65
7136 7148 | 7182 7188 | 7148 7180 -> -0.22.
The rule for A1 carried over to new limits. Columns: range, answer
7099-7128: 3.28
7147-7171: 3.25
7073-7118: 3.36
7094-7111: 3.3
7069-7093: 3.51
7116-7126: 3.32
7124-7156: 3.22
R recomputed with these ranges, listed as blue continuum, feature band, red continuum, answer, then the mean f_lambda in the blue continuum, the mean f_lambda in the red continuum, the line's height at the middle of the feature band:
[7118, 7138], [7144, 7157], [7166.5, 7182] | -0.1 Ang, 3.25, 3.24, 3.24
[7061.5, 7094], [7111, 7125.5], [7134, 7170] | 0.3 Ang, 3.5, 3.22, 3.34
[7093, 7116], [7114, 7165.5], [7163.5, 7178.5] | 0.1 Ang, 3.26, 3.22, 3.24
